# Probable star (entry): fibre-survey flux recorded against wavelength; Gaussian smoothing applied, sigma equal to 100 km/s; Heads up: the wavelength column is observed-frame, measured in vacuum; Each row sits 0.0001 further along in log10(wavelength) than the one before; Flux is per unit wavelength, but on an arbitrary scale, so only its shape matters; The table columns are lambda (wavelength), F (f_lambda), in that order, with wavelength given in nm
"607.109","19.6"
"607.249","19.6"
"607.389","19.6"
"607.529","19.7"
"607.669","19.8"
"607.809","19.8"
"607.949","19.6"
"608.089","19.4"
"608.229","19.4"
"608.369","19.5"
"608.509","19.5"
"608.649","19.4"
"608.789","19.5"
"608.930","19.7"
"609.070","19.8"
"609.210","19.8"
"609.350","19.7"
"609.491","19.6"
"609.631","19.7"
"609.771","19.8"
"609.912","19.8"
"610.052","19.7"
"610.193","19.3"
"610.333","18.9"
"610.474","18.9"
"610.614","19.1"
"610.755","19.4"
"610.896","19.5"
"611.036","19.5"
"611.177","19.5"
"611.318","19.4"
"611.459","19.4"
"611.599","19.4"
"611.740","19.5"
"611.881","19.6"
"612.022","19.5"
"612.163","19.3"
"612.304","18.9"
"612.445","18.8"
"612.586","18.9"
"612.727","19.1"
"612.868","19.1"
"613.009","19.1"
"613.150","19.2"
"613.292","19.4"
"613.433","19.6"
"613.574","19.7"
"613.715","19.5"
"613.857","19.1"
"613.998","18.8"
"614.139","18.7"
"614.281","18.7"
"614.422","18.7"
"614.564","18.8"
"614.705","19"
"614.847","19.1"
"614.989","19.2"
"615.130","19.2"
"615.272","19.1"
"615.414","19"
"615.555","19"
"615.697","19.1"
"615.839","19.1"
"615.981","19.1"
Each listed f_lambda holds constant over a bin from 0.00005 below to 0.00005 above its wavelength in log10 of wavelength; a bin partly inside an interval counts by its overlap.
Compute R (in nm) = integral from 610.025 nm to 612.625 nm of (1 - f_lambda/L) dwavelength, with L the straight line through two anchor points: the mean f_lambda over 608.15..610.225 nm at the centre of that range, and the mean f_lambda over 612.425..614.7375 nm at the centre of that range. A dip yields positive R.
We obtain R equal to 0.01 nm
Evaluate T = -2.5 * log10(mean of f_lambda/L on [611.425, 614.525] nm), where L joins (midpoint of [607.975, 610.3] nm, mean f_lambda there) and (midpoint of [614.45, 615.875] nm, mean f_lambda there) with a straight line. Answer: 0.004 mag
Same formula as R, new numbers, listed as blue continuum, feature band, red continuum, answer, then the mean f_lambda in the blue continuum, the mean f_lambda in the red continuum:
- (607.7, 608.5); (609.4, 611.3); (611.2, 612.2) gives 0.00 nm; 19.6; 19.4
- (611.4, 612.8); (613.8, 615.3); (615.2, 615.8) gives 0.01 nm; 19.2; 19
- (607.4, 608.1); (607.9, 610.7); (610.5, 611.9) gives 0.01 nm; 19.7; 19.4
